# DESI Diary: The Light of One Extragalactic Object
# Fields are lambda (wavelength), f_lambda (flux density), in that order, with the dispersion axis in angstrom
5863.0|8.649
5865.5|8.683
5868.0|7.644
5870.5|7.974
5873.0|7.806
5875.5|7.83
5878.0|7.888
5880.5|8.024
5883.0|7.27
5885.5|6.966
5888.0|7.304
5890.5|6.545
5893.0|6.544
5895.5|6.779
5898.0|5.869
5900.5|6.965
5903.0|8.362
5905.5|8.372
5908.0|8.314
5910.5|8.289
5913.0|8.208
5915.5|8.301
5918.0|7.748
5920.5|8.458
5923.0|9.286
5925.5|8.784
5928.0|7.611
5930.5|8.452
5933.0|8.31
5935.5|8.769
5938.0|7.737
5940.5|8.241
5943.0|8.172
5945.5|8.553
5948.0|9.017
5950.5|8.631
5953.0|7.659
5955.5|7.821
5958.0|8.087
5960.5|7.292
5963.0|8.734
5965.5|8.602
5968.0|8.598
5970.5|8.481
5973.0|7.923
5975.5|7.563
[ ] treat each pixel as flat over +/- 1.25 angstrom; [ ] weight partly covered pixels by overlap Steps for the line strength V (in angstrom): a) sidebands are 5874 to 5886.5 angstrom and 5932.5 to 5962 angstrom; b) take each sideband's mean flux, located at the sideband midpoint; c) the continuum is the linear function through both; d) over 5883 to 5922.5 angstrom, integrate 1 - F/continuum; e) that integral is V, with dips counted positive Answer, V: 1.3 angstrom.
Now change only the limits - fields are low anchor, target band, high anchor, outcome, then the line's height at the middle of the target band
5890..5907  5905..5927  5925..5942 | -2.1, 7.68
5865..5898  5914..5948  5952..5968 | -2.3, 7.83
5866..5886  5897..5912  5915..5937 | 0.7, 8.12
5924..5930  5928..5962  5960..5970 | 0.6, 8.33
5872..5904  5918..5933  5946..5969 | -1.2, 7.79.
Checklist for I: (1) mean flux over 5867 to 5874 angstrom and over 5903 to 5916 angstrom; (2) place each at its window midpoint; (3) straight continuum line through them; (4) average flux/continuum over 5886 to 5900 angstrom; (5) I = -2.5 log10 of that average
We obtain 0.21 mag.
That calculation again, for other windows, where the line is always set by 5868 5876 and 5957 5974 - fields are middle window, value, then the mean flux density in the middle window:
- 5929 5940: -0.024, 8.3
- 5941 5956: -0.020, 8.33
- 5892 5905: 0.140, 7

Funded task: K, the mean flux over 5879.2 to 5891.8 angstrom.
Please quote 7.22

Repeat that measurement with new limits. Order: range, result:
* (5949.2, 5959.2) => 8.05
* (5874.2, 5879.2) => 7.86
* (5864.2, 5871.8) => 8.1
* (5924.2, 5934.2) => 8.29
